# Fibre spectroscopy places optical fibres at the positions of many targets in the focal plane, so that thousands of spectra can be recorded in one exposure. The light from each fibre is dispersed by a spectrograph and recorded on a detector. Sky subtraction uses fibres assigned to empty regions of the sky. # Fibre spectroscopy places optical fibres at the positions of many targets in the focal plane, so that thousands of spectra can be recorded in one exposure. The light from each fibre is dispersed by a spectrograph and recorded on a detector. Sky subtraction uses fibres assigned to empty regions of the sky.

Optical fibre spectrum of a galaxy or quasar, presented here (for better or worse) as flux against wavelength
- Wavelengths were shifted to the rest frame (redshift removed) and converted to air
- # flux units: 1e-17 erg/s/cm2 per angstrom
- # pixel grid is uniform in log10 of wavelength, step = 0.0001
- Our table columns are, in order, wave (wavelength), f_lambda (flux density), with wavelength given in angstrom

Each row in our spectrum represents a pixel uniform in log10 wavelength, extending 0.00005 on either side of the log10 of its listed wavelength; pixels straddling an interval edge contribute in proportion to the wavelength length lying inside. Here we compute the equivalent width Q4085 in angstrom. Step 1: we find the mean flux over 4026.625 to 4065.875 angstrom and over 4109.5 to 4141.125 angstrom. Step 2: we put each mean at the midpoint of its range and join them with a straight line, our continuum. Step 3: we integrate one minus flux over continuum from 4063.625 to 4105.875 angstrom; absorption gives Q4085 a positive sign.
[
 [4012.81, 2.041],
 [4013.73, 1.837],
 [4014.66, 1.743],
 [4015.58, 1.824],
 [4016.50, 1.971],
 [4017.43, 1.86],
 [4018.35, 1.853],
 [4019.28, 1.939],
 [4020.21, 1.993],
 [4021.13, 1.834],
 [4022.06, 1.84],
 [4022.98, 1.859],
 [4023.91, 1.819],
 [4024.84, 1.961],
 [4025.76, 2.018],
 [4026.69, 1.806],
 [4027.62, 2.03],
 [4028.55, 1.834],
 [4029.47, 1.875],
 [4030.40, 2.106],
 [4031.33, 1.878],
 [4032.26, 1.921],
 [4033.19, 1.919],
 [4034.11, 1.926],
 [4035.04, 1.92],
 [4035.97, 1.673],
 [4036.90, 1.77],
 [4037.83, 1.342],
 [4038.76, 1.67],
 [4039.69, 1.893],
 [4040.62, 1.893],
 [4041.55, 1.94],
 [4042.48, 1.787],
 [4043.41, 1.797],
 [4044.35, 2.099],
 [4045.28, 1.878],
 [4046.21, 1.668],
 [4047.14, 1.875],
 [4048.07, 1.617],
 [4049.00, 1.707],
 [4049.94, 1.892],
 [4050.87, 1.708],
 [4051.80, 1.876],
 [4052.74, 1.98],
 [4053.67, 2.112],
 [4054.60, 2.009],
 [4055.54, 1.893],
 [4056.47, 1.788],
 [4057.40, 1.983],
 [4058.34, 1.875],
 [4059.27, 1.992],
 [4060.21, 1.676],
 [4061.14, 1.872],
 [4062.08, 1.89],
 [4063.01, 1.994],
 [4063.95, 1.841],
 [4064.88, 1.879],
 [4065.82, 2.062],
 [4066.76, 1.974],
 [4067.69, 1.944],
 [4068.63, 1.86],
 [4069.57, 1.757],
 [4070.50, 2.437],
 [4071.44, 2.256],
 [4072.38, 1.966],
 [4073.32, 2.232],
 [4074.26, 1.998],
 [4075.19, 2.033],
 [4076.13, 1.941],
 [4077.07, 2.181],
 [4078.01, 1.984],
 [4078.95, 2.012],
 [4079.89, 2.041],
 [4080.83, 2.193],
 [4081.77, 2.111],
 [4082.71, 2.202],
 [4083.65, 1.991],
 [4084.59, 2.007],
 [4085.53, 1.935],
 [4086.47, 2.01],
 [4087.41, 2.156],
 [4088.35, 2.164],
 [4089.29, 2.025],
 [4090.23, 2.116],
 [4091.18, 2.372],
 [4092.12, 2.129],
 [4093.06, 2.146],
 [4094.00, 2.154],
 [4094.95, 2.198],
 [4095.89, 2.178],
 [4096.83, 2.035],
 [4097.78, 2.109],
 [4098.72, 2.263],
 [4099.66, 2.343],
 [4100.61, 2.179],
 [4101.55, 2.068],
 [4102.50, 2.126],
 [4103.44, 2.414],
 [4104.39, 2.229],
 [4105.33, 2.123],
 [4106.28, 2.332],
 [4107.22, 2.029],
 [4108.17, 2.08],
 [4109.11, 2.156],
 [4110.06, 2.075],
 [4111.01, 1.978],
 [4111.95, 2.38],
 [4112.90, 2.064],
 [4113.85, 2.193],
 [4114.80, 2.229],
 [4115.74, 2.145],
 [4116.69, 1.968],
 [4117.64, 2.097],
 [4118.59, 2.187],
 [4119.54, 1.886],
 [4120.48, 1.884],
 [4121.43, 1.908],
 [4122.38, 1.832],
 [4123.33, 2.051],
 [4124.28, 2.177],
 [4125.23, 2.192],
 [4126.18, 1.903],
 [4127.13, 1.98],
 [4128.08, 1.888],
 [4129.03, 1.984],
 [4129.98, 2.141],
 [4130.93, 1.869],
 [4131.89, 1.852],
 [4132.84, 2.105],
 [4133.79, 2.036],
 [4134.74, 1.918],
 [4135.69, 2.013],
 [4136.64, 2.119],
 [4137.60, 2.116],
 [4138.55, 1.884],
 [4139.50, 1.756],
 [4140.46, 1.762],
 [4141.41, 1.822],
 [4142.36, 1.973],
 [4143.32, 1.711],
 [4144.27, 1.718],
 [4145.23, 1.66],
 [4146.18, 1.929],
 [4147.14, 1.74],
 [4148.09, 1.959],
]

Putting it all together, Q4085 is -3.5 angstrom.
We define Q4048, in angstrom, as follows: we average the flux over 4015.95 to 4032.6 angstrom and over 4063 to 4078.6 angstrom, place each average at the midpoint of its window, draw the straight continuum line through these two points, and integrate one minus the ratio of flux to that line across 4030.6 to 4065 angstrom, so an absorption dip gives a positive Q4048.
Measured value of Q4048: 2.0 angstrom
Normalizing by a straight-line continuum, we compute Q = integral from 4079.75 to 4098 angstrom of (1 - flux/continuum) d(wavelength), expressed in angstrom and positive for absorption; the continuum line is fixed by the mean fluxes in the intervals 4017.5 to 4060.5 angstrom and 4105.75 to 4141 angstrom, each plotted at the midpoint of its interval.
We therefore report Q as -1.41 angstrom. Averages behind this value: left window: 1.86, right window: 2.03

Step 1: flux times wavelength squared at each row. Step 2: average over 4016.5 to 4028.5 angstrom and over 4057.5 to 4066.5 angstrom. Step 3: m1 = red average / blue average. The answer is 1.0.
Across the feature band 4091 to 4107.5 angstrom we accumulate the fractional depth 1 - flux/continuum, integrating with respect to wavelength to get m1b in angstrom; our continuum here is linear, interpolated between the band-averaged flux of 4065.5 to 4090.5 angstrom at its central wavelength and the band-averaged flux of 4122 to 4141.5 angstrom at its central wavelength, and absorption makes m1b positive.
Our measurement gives -1.3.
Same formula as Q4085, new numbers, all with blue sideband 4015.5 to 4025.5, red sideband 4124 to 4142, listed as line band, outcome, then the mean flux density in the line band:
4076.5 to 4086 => -0.6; 2.06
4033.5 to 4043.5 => 0.6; 1.79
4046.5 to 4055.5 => 0.2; 1.86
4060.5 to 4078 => -0.7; 2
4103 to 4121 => -1.6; 2.13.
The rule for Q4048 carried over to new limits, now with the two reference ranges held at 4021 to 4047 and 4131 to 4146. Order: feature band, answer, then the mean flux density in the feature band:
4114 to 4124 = -0.7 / 2.03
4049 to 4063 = -0.2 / 1.89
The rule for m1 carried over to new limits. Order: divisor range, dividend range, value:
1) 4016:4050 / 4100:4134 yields 1.17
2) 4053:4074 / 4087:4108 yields 1.12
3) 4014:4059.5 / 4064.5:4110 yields 1.16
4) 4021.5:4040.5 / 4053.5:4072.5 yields 1.07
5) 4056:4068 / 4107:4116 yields 1.15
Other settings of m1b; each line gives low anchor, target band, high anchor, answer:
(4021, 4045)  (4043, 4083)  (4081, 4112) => 0.8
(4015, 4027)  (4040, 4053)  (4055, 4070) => 0.4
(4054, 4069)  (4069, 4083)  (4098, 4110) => -0.6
